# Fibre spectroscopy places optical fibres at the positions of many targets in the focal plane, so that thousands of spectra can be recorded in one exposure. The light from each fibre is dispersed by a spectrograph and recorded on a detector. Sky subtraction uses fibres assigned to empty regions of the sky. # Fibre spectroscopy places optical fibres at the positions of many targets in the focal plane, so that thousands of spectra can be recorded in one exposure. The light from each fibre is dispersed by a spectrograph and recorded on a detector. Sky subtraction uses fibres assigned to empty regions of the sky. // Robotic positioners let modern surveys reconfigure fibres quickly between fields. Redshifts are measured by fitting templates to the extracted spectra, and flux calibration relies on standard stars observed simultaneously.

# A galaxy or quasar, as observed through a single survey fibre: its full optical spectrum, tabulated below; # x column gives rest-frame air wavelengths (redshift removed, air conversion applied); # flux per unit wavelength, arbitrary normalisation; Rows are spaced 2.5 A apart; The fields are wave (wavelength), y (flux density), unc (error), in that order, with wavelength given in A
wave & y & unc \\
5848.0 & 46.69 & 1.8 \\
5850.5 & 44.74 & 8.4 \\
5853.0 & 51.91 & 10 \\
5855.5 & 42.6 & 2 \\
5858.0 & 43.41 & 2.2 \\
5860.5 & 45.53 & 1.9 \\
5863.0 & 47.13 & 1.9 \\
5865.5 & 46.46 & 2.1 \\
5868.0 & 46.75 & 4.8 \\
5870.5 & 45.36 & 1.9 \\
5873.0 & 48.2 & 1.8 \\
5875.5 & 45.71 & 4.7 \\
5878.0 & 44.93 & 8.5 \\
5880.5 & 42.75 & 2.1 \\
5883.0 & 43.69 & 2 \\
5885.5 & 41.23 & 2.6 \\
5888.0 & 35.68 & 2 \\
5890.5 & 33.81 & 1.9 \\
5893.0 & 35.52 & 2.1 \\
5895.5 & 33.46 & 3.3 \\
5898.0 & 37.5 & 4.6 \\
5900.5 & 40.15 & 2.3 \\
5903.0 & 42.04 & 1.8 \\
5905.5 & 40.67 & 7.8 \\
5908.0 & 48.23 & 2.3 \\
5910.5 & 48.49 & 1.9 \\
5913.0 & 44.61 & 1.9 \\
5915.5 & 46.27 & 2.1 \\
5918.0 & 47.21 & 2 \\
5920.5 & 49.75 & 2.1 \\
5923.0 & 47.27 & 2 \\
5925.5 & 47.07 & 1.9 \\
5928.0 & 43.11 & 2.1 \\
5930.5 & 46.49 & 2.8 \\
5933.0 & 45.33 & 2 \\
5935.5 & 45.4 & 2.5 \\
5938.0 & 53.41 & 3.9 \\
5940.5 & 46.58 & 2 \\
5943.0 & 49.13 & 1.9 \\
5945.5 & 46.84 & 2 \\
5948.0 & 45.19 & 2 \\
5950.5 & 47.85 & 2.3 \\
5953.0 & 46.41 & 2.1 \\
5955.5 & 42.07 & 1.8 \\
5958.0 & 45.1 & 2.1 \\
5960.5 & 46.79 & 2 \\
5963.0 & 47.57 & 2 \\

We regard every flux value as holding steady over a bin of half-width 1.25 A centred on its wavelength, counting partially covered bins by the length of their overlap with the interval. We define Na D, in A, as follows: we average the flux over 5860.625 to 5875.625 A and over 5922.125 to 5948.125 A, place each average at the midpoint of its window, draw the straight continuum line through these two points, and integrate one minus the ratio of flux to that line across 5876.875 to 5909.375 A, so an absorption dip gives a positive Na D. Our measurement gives 4.7 A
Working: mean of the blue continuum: 46.6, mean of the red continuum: 47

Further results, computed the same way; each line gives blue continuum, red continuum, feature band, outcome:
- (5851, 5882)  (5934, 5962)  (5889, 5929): 3.09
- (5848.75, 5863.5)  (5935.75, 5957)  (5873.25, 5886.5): 0.61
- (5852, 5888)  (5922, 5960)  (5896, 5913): 1.18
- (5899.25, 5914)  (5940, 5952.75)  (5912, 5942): -0.87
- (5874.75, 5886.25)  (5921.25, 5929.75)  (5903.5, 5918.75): -0.12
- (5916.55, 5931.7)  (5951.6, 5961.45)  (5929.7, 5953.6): -0.74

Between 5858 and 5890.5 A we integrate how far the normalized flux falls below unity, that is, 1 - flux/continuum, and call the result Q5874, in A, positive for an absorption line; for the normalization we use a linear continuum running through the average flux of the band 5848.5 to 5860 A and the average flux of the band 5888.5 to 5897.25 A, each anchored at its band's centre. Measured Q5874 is -3.3 A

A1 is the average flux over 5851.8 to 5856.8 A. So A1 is 47.2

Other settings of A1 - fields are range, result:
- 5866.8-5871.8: 46.1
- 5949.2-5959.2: 45.4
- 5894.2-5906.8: 38.8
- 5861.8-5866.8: 46.8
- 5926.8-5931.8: 44.8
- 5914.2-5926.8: 47.5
